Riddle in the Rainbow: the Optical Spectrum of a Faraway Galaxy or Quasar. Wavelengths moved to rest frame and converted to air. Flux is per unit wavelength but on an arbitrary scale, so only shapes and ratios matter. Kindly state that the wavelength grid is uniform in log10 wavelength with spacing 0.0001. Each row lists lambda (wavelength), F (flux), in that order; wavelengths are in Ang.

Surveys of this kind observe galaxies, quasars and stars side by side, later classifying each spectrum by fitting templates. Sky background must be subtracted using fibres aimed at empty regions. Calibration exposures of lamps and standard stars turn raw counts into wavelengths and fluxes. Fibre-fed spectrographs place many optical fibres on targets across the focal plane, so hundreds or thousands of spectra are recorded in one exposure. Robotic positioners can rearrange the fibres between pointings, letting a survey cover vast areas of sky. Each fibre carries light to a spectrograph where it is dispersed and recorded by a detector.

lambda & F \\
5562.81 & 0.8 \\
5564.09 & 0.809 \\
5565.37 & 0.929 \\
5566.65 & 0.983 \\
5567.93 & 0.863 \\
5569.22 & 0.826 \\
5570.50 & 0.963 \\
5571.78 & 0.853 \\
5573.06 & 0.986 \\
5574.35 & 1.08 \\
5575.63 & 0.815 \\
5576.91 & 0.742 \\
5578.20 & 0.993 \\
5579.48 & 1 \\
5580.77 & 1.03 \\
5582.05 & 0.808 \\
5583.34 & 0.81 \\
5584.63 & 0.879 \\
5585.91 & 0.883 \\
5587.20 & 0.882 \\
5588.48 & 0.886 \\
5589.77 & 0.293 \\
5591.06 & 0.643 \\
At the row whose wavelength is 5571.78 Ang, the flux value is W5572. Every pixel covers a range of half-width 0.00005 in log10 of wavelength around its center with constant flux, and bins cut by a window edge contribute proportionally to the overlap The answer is 0.853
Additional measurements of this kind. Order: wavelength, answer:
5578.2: 0.993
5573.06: 0.986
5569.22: 0.826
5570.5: 0.963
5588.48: 0.886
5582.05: 0.808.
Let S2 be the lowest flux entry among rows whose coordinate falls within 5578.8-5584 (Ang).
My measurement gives 0.808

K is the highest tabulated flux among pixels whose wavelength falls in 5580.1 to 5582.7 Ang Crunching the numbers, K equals 1.03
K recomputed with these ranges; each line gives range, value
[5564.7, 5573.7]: 0.986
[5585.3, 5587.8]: 0.883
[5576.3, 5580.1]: 1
